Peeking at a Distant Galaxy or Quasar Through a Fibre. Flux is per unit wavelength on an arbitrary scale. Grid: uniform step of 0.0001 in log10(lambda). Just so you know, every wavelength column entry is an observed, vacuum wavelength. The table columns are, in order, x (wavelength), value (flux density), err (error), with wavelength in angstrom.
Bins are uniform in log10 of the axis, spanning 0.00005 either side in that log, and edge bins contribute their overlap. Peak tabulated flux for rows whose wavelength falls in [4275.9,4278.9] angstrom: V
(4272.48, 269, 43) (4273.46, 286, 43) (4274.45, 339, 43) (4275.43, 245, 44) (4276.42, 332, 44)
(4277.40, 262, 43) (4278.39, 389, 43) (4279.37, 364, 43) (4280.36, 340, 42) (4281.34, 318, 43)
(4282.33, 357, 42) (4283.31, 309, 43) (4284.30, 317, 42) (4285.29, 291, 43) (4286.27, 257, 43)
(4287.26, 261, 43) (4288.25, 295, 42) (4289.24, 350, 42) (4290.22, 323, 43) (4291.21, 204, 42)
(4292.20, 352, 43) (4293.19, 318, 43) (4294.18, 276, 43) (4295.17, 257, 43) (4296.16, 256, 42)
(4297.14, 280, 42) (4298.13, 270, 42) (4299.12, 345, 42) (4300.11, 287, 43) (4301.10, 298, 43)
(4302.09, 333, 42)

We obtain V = 389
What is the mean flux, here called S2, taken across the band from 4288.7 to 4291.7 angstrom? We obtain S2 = 293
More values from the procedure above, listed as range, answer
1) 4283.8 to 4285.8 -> 303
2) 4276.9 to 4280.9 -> 339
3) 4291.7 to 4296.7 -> 292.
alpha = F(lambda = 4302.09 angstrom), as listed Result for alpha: 333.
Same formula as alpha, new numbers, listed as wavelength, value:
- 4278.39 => 389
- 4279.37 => 364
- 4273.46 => 286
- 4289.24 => 350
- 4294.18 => 276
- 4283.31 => 309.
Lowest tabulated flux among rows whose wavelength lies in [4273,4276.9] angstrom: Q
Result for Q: 245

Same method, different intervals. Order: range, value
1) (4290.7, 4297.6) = 204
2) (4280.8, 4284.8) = 309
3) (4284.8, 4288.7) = 257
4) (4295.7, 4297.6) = 256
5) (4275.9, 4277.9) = 262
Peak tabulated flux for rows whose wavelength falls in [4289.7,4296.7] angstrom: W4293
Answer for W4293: 352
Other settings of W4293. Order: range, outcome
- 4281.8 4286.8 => 357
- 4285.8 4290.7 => 350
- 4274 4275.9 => 339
